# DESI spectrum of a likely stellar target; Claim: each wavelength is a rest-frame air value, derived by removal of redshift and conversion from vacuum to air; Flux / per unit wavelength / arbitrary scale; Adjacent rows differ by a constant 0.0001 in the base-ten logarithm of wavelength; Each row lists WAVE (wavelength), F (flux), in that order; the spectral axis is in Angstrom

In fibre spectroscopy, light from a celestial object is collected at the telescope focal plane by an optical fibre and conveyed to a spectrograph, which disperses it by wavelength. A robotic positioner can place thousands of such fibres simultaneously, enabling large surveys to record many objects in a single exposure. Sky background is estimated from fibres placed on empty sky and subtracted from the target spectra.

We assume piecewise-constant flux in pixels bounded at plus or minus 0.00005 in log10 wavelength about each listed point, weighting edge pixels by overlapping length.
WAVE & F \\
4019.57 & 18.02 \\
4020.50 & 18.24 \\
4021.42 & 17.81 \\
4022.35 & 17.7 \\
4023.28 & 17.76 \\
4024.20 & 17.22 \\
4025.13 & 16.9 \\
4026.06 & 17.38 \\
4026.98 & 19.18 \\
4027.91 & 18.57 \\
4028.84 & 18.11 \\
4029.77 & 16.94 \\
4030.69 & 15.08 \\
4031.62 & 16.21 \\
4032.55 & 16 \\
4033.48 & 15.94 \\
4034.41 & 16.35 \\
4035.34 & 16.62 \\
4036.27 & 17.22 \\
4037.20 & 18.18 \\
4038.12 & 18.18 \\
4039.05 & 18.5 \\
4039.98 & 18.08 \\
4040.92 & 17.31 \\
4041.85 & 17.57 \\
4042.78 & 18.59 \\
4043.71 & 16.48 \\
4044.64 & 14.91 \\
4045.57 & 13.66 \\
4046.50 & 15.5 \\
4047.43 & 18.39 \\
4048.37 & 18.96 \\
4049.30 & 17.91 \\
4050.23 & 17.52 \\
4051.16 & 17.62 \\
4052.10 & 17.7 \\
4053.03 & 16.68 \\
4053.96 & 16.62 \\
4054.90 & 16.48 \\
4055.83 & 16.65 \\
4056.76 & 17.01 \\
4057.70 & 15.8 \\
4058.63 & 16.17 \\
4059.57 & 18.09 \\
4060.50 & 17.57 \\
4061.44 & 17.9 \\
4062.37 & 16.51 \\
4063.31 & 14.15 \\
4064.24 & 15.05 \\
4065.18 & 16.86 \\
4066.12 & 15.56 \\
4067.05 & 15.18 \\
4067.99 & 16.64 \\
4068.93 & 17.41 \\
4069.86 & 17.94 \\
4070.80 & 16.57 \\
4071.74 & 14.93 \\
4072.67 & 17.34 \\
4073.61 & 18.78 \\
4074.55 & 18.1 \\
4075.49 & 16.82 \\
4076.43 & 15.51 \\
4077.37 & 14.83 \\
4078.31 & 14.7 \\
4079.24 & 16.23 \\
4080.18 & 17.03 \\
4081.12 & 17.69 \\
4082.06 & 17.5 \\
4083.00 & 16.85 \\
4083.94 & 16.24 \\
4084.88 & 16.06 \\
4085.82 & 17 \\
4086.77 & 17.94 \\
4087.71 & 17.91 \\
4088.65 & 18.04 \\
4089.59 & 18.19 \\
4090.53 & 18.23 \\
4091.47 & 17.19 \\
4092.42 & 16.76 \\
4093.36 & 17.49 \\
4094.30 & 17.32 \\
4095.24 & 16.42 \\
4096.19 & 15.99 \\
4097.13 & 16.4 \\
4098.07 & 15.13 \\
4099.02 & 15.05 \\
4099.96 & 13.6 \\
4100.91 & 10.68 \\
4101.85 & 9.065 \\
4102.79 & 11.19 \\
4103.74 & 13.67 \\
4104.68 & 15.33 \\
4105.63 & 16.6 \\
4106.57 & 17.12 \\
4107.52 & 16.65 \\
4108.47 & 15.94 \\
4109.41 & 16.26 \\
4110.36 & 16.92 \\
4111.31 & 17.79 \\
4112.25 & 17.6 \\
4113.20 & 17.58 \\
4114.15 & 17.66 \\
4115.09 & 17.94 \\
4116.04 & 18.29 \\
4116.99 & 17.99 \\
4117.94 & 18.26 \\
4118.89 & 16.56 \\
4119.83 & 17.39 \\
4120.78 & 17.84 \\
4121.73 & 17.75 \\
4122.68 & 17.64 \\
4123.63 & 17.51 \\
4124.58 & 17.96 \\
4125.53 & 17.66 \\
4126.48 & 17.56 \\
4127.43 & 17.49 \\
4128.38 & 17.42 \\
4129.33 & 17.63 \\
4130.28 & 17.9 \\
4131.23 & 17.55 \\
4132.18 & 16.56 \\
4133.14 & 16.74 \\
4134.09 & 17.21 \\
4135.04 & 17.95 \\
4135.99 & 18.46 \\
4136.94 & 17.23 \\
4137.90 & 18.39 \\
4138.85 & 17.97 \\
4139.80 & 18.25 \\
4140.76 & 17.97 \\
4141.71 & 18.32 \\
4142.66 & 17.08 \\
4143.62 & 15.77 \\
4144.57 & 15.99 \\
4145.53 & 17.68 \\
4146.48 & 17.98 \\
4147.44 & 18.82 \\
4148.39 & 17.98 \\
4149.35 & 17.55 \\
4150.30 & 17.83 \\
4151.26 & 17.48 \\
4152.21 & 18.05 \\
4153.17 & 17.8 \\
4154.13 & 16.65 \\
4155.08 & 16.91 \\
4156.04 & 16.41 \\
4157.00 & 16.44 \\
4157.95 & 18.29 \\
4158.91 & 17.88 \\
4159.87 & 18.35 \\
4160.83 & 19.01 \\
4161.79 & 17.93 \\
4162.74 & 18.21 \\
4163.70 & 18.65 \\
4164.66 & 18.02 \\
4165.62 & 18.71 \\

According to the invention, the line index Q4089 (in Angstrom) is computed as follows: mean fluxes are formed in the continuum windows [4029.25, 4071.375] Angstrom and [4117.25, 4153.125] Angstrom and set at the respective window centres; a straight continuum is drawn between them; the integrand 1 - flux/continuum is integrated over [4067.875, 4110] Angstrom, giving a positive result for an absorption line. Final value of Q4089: 2.4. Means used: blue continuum 16.8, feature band 16.2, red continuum 17.6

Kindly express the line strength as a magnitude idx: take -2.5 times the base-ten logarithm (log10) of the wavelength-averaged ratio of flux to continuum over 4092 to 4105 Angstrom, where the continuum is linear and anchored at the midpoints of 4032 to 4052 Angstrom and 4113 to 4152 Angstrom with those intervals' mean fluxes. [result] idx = 0.20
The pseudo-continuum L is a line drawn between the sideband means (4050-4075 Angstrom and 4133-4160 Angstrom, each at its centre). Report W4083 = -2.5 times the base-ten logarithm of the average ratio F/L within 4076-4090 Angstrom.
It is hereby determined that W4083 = 0.012 mag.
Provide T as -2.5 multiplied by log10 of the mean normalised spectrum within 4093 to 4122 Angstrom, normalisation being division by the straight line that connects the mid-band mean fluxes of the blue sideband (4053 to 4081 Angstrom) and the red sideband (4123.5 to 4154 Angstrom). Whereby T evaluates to 0.068 mag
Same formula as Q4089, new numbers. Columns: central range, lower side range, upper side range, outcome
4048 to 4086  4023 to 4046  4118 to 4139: 1.2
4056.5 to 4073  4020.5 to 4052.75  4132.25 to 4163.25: 0.8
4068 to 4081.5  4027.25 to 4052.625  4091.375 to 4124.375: 0.0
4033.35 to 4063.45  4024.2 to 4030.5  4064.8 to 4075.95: 0.4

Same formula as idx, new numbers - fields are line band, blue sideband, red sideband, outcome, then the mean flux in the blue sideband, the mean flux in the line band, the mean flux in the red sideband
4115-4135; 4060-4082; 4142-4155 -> -0.025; 16.5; 17.6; 17.4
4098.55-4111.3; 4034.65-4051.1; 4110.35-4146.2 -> 0.197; 17.3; 14.6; 17.6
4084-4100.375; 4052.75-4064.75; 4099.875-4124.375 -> -0.026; 16.5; 16.7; 16.2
